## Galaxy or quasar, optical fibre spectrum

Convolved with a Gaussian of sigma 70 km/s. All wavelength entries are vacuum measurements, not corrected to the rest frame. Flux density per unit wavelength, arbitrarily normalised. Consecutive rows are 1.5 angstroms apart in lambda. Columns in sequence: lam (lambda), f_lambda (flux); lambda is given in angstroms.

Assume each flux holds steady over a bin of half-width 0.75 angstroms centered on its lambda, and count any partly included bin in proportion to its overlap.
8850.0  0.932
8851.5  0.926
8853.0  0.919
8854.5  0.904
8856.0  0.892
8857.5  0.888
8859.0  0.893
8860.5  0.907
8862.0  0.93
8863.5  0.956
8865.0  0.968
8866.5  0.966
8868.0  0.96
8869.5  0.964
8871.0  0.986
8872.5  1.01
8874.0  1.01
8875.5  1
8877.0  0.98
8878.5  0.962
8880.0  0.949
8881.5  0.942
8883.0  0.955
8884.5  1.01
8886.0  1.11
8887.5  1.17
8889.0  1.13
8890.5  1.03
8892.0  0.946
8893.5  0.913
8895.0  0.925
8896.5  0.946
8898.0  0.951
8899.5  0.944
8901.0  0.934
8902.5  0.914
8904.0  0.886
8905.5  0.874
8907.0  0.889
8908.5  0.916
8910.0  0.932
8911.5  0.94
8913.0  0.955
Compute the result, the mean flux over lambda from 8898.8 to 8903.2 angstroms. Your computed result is 0.931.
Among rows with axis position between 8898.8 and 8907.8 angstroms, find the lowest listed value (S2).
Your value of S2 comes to 0.874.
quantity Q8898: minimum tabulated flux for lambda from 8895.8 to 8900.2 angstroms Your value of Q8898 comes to 0.944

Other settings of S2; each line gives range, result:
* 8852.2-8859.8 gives 0.888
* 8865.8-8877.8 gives 0.96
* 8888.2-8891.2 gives 1.03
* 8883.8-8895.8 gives 0.913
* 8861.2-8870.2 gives 0.93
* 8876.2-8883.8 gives 0.942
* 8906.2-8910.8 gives 0.889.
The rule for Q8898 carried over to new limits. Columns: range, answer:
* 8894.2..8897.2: 0.925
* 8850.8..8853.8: 0.919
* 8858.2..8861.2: 0.893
